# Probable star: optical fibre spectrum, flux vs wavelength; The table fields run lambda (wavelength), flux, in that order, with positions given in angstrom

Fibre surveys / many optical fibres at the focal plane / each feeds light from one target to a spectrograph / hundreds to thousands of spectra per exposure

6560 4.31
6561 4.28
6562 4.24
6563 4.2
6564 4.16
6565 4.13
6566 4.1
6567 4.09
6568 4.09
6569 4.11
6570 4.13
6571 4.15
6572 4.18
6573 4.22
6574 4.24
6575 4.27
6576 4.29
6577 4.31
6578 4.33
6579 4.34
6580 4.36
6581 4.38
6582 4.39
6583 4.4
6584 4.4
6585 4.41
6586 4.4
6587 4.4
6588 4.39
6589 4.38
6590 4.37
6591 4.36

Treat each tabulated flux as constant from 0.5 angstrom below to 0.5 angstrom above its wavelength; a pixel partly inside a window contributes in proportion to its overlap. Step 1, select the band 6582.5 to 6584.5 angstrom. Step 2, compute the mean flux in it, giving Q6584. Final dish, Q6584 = 4.4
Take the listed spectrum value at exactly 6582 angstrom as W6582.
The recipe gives 4.39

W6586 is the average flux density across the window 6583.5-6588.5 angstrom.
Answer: 4.4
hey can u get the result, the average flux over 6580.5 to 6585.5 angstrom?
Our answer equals 4.4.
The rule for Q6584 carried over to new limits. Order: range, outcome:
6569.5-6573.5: 4.17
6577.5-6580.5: 4.34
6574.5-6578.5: 4.3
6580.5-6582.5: 4.38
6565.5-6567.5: 4.09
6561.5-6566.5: 4.17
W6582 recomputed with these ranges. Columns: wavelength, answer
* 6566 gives 4.1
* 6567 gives 4.09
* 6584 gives 4.4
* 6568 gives 4.09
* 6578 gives 4.33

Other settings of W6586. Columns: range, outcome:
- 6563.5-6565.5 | 4.14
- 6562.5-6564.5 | 4.18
